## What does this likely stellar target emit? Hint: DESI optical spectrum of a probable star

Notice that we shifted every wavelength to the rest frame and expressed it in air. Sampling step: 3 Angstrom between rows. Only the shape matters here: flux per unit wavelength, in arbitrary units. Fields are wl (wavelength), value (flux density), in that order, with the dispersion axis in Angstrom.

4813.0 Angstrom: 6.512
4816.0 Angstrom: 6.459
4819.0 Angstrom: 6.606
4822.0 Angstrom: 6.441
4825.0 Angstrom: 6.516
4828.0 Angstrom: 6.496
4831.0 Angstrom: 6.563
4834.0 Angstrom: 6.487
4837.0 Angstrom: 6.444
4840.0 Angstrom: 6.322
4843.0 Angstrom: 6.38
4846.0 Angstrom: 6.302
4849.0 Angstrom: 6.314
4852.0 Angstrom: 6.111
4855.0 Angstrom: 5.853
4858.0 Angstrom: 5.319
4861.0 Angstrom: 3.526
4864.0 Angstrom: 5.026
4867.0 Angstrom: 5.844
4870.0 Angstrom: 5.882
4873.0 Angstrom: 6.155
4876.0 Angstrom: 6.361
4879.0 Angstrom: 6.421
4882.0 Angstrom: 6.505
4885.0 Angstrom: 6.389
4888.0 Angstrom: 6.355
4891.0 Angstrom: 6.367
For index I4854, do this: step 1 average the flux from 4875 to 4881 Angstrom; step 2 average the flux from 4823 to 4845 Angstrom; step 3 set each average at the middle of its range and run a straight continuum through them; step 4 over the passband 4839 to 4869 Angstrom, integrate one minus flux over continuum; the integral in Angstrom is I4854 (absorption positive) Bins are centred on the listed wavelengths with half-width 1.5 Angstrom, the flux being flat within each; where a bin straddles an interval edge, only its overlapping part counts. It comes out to 3.4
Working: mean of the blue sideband 6.45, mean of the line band 5.69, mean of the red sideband 6.4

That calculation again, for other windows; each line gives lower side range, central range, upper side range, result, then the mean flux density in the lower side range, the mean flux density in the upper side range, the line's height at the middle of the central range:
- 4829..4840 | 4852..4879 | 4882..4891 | 3.5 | 6.47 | 6.39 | 6.43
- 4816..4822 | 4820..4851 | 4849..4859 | -1.1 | 6.53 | 5.87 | 6.22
